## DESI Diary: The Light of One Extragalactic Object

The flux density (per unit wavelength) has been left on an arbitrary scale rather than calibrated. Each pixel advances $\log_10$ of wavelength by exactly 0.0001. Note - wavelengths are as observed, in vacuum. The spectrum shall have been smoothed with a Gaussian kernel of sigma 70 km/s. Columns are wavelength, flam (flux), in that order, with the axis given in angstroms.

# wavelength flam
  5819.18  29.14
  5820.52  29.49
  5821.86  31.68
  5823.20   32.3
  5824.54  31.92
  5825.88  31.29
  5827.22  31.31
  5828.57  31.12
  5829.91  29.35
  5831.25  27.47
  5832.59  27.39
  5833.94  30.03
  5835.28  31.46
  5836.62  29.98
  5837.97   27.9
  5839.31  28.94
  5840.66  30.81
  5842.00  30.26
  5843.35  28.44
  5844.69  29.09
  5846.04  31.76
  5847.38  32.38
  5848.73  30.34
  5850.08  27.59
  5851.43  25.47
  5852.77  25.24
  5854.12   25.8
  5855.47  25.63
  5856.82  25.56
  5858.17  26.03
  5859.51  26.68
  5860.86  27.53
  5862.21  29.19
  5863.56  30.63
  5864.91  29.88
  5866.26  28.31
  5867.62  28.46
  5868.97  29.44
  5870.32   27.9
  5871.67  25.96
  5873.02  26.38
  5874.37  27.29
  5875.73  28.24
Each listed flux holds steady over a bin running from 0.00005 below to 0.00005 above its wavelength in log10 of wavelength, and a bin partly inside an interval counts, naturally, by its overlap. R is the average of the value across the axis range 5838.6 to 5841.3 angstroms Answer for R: 29.8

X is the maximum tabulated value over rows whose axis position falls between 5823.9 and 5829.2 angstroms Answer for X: 31.92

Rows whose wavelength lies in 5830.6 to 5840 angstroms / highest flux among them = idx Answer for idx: 31.46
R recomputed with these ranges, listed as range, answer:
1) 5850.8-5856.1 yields 25.6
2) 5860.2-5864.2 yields 29.1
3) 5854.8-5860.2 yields 26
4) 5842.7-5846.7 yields 29.8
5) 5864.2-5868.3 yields 28.8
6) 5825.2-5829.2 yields 31.2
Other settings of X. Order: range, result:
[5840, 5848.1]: 32.38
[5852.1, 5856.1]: 25.8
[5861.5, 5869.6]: 30.63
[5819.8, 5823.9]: 32.3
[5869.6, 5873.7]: 27.9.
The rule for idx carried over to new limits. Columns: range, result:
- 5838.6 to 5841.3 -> 30.81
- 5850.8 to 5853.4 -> 25.47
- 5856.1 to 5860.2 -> 26.68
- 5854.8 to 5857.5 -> 25.63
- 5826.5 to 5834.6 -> 31.31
